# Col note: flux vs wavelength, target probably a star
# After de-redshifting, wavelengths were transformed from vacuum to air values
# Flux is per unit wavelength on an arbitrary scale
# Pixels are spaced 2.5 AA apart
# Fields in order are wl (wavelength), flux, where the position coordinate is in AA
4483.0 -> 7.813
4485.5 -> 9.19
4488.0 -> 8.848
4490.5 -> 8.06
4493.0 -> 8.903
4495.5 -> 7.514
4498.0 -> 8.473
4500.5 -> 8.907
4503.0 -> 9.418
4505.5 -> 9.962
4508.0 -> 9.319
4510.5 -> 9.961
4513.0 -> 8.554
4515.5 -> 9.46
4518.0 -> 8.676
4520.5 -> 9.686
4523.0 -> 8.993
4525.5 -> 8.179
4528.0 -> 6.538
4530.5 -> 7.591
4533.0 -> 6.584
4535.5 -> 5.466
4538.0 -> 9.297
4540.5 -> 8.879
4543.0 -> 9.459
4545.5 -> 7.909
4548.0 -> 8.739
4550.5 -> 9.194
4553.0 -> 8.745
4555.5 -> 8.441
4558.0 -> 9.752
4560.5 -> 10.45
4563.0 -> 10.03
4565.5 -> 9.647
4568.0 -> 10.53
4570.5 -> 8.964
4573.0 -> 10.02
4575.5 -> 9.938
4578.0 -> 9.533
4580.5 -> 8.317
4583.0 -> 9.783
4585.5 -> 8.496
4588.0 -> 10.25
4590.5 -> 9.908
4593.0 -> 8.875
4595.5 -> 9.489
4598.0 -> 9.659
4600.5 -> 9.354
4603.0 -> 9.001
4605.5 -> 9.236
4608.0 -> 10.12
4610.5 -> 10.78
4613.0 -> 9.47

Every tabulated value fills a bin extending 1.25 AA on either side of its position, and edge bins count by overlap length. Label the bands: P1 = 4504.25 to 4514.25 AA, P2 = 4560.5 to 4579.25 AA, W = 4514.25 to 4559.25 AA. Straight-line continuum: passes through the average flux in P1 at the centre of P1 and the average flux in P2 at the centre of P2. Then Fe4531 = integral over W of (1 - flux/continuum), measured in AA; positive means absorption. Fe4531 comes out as 5.7 AA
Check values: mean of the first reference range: 9.45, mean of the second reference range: 9.85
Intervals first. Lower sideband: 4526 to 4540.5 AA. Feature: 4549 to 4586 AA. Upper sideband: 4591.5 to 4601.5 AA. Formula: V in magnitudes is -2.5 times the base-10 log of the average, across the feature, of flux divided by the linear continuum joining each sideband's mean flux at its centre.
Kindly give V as -0.130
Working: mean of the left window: 7.31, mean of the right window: 9.36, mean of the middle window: 9.47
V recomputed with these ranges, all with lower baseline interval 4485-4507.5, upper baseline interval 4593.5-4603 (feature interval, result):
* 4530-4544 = 0.15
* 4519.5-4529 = 0.08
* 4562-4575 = -0.07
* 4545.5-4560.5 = 0.01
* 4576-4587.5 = 0.01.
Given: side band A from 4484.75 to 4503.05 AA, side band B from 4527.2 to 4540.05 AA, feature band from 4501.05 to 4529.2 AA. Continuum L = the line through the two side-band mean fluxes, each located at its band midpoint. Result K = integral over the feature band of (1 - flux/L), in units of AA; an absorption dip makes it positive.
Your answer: -3.9 AA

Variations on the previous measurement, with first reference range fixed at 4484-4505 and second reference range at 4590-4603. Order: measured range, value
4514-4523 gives -0.4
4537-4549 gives 0.2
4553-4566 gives -0.6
